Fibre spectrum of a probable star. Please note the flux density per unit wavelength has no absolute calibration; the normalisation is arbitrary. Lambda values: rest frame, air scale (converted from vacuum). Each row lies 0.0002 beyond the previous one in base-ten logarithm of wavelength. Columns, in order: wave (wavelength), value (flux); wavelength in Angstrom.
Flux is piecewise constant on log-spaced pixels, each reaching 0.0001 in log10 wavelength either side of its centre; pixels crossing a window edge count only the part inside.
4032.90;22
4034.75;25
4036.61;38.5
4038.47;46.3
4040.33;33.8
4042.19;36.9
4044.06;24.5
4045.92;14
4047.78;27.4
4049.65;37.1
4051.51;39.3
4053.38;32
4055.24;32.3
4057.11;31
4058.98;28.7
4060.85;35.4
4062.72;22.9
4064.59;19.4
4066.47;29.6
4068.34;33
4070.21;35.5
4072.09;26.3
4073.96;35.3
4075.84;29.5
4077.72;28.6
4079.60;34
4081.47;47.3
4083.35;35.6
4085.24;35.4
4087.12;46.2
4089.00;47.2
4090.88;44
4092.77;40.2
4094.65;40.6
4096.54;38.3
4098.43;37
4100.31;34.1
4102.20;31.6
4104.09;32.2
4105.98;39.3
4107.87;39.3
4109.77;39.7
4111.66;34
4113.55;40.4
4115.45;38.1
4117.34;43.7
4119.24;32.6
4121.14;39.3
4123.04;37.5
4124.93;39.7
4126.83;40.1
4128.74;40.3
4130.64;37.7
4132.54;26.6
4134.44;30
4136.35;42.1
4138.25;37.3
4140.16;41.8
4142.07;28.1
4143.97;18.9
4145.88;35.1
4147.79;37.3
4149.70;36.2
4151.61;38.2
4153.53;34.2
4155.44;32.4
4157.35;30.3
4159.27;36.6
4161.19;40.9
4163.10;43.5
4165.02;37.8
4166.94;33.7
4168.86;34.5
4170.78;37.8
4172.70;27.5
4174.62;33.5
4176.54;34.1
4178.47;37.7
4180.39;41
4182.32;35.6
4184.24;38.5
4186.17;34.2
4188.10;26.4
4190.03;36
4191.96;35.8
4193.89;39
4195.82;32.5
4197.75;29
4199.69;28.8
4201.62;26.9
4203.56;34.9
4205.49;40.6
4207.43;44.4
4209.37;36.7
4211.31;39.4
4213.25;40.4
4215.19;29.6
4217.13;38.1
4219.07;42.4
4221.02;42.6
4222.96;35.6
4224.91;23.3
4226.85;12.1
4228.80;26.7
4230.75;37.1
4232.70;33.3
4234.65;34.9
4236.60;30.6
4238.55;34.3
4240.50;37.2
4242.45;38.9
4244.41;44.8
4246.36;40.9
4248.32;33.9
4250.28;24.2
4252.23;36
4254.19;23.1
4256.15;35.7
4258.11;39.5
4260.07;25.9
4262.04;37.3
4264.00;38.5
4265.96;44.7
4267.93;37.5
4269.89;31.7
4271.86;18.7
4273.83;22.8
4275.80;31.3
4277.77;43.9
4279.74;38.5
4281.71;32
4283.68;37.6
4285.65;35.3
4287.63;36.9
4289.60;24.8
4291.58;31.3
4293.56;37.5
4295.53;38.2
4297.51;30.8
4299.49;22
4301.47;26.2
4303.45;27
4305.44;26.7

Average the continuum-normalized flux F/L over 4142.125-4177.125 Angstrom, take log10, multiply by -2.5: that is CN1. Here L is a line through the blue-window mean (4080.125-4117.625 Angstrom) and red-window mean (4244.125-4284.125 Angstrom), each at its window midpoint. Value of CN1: 0.08 mag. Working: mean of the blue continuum 39.1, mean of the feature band 34.4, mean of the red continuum 34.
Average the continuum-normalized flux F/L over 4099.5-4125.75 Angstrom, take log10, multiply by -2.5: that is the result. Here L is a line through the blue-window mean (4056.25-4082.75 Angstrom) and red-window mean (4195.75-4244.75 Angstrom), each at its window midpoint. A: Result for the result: -0.16 mag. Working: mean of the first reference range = 31.2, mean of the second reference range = 34.3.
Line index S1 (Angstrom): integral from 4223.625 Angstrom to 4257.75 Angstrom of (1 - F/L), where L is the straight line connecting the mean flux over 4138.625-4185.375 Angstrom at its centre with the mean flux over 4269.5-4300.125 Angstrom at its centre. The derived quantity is 1.0 Angstrom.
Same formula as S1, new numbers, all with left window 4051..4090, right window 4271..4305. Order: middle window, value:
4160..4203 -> -3.1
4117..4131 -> -2.4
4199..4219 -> -2.6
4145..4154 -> -1.0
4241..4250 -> -1.8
